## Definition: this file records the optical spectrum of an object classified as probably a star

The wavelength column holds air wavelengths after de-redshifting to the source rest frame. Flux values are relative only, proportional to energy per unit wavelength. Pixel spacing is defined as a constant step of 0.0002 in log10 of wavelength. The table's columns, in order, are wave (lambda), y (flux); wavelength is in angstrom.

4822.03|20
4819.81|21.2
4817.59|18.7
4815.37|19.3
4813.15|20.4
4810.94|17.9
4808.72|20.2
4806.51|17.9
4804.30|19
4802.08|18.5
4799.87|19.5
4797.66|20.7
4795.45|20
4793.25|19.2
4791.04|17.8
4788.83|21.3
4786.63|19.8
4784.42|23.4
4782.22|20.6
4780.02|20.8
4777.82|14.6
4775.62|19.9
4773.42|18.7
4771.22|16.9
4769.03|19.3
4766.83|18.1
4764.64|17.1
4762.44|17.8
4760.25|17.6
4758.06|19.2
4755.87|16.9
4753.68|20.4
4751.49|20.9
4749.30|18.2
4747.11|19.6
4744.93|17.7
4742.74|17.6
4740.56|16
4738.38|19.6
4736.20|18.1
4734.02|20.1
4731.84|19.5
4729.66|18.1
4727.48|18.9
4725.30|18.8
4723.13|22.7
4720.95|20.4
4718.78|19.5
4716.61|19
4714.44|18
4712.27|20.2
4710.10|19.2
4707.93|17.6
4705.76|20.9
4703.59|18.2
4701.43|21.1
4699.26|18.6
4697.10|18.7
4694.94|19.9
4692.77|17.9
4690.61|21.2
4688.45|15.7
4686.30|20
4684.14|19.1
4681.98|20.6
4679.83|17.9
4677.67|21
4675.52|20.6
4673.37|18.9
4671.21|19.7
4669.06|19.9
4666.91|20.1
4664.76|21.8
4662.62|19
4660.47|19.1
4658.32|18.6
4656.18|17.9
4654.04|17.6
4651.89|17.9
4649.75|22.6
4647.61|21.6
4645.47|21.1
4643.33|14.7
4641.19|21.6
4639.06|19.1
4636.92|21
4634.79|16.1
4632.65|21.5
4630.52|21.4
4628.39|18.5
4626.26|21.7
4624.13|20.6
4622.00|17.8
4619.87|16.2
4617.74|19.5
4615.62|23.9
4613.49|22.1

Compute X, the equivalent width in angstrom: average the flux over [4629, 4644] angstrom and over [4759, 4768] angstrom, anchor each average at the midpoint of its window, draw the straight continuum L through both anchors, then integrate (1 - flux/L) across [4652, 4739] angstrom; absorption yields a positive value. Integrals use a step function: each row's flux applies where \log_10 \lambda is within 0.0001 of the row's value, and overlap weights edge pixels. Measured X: -3.29 angstrom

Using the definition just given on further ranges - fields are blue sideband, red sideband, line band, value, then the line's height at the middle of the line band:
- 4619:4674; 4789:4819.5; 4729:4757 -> 0.98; 19.4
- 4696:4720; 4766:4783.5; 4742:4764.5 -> 0.36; 18.8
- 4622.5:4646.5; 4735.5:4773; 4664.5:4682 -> -0.62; 19.3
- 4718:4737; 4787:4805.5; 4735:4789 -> 2.15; 19.5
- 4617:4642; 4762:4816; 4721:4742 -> 0.20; 19.3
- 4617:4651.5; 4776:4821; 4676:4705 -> 0.51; 19.6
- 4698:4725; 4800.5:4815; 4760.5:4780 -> 1.30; 19.2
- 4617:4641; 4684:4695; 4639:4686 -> -1.09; 19.1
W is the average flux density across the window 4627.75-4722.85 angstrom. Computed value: 19.5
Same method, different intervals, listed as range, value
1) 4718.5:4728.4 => 20.1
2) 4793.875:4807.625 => 19.3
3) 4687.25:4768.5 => 18.9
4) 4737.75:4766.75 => 18.3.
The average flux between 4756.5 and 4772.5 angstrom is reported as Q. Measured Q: 18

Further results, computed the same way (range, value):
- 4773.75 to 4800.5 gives 19.8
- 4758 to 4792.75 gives 18.9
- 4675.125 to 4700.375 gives 19.2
